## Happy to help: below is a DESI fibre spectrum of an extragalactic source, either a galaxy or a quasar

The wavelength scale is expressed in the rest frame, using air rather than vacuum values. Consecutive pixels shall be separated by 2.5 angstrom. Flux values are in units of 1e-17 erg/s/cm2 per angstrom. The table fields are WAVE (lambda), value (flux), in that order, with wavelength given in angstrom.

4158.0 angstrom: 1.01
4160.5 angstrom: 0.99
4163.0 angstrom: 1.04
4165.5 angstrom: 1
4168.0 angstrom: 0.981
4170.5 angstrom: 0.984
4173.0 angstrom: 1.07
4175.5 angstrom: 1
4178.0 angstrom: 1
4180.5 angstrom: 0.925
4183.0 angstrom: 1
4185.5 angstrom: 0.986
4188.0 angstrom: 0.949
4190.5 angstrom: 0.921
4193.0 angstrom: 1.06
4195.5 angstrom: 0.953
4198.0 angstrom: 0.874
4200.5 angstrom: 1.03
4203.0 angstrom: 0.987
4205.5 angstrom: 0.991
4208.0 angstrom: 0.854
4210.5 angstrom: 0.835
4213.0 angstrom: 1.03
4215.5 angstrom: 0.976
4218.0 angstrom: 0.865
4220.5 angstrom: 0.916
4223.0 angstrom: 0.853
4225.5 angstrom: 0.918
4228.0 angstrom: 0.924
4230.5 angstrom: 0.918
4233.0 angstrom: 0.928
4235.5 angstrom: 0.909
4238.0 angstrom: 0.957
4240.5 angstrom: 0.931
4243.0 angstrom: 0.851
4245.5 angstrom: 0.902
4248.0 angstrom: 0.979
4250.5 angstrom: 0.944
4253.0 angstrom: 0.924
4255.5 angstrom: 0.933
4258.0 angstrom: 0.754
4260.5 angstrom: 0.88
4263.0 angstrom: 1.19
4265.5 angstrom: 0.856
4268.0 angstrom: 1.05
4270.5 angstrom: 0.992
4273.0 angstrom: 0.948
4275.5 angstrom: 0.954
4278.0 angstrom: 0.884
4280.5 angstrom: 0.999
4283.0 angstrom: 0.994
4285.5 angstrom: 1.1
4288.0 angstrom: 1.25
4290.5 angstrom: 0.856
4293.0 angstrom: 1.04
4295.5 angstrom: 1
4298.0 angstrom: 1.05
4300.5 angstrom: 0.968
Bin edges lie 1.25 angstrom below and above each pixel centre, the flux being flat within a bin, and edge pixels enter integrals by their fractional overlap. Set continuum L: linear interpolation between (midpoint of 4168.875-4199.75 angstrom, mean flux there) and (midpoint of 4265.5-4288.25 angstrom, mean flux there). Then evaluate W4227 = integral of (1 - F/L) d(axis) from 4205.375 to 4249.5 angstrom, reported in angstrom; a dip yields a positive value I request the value 3.2 angstrom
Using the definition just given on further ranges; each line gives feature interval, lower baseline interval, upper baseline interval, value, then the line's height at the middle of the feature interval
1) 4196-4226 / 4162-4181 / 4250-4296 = 1.9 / 0.992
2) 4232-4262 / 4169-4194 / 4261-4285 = 2.3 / 0.986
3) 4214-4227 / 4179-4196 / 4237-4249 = 0.5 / 0.942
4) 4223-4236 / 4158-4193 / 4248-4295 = 0.9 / 0.982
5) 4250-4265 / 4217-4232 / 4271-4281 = -0.1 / 0.929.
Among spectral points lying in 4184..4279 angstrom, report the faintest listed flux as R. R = 0.754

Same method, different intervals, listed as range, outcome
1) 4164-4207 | 0.874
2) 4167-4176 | 0.981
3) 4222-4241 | 0.853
